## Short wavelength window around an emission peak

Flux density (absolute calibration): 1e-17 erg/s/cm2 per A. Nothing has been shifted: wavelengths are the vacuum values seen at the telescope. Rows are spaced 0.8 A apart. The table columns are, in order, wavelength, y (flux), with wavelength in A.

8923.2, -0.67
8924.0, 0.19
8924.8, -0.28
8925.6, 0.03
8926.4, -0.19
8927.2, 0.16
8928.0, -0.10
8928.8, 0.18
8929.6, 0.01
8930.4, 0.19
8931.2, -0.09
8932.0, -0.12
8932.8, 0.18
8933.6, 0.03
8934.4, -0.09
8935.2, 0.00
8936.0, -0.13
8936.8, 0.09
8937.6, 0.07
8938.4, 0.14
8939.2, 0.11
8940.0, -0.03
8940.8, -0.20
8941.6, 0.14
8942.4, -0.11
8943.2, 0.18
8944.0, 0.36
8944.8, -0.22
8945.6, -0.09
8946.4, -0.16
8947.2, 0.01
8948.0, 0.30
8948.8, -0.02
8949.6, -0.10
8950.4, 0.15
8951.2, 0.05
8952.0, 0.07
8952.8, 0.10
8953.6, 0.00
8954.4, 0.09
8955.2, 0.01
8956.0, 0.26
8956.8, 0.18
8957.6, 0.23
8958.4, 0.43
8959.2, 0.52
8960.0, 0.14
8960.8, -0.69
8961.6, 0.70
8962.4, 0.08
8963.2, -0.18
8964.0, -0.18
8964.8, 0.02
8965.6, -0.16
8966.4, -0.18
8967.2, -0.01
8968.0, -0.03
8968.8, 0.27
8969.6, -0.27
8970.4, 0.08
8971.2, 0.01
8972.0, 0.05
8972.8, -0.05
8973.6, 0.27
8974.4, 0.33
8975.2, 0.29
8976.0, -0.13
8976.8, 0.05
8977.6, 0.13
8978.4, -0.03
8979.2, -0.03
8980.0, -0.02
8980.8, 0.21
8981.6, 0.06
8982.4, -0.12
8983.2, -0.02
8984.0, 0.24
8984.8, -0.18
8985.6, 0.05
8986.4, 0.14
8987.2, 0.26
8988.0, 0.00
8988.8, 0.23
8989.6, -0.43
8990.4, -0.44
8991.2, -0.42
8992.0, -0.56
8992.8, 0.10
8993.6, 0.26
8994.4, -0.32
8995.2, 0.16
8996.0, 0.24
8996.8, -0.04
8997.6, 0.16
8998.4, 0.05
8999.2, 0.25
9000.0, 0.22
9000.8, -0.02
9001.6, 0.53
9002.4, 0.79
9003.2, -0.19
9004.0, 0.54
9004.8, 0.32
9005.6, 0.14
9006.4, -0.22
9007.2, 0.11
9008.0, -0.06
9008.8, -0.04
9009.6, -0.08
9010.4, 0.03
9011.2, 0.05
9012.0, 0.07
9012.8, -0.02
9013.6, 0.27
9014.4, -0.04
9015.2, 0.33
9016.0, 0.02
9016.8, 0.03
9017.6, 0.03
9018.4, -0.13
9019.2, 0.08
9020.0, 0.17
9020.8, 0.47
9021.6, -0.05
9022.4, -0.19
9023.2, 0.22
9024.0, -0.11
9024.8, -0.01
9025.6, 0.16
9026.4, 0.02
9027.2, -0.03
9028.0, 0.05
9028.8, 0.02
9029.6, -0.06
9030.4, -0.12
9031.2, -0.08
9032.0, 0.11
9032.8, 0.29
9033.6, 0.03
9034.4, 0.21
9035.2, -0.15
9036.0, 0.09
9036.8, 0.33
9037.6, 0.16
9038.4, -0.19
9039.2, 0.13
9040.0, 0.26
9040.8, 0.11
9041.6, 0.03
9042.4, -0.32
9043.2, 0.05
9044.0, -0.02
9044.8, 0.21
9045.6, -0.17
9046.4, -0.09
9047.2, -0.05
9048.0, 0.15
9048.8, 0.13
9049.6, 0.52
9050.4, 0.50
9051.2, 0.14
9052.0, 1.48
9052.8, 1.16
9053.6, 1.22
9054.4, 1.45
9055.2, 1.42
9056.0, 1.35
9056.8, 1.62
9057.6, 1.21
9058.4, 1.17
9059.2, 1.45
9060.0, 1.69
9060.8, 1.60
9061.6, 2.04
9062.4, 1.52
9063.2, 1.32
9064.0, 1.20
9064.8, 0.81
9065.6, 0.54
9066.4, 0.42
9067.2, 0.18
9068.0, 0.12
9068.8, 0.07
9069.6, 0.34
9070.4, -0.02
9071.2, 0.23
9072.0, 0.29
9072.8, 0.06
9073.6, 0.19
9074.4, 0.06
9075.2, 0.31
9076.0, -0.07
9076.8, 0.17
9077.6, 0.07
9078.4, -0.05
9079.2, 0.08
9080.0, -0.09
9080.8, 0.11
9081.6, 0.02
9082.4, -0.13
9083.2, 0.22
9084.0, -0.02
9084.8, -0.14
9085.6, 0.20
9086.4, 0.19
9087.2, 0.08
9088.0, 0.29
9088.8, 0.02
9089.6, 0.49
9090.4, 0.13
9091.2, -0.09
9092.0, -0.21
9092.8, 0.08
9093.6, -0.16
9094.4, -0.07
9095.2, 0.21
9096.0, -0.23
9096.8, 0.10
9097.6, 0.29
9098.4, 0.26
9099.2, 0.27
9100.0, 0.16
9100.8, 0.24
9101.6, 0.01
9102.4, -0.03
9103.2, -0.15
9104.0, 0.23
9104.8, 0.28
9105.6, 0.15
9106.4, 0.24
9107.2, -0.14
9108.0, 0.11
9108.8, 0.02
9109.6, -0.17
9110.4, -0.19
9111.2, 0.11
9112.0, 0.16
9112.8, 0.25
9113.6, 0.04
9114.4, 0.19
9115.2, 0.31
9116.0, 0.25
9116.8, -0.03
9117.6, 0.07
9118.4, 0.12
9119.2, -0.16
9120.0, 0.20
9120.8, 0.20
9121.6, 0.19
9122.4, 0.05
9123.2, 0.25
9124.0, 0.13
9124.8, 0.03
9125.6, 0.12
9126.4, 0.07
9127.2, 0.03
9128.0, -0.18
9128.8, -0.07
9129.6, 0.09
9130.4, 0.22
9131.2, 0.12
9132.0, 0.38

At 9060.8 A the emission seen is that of [O II]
